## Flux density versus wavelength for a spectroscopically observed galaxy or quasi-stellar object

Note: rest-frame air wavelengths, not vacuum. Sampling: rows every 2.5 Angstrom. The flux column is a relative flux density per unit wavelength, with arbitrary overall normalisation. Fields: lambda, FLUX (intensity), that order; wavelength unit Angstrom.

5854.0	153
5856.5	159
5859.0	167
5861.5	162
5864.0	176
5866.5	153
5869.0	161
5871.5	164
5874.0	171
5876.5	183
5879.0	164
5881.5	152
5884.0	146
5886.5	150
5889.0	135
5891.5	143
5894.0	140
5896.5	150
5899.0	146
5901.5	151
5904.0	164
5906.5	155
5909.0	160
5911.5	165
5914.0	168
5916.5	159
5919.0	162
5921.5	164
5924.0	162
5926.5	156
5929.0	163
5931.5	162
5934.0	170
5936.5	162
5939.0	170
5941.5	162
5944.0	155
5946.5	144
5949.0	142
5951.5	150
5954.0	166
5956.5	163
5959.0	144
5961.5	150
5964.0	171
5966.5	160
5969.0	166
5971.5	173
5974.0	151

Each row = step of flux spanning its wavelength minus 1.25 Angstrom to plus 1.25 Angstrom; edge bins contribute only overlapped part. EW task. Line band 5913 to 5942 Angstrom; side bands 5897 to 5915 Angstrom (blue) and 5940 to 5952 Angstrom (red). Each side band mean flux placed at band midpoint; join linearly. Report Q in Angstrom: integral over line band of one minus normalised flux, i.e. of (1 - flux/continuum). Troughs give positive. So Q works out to -1.7 Angstrom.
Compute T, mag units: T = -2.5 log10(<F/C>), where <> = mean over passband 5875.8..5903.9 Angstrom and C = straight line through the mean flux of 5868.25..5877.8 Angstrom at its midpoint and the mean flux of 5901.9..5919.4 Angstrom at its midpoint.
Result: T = 0.11 mag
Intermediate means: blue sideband 170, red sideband 161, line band 151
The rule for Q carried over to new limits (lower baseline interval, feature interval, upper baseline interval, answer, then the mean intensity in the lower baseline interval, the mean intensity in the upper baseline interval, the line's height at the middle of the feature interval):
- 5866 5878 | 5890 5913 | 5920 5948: 1.6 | 167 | 161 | 164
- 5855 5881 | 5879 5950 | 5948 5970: 2.3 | 165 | 157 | 161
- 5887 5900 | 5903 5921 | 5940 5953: -2.0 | 143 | 151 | 146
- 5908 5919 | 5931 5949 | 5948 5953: -0.9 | 163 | 147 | 152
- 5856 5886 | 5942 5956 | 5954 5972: 0.7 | 163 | 161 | 161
